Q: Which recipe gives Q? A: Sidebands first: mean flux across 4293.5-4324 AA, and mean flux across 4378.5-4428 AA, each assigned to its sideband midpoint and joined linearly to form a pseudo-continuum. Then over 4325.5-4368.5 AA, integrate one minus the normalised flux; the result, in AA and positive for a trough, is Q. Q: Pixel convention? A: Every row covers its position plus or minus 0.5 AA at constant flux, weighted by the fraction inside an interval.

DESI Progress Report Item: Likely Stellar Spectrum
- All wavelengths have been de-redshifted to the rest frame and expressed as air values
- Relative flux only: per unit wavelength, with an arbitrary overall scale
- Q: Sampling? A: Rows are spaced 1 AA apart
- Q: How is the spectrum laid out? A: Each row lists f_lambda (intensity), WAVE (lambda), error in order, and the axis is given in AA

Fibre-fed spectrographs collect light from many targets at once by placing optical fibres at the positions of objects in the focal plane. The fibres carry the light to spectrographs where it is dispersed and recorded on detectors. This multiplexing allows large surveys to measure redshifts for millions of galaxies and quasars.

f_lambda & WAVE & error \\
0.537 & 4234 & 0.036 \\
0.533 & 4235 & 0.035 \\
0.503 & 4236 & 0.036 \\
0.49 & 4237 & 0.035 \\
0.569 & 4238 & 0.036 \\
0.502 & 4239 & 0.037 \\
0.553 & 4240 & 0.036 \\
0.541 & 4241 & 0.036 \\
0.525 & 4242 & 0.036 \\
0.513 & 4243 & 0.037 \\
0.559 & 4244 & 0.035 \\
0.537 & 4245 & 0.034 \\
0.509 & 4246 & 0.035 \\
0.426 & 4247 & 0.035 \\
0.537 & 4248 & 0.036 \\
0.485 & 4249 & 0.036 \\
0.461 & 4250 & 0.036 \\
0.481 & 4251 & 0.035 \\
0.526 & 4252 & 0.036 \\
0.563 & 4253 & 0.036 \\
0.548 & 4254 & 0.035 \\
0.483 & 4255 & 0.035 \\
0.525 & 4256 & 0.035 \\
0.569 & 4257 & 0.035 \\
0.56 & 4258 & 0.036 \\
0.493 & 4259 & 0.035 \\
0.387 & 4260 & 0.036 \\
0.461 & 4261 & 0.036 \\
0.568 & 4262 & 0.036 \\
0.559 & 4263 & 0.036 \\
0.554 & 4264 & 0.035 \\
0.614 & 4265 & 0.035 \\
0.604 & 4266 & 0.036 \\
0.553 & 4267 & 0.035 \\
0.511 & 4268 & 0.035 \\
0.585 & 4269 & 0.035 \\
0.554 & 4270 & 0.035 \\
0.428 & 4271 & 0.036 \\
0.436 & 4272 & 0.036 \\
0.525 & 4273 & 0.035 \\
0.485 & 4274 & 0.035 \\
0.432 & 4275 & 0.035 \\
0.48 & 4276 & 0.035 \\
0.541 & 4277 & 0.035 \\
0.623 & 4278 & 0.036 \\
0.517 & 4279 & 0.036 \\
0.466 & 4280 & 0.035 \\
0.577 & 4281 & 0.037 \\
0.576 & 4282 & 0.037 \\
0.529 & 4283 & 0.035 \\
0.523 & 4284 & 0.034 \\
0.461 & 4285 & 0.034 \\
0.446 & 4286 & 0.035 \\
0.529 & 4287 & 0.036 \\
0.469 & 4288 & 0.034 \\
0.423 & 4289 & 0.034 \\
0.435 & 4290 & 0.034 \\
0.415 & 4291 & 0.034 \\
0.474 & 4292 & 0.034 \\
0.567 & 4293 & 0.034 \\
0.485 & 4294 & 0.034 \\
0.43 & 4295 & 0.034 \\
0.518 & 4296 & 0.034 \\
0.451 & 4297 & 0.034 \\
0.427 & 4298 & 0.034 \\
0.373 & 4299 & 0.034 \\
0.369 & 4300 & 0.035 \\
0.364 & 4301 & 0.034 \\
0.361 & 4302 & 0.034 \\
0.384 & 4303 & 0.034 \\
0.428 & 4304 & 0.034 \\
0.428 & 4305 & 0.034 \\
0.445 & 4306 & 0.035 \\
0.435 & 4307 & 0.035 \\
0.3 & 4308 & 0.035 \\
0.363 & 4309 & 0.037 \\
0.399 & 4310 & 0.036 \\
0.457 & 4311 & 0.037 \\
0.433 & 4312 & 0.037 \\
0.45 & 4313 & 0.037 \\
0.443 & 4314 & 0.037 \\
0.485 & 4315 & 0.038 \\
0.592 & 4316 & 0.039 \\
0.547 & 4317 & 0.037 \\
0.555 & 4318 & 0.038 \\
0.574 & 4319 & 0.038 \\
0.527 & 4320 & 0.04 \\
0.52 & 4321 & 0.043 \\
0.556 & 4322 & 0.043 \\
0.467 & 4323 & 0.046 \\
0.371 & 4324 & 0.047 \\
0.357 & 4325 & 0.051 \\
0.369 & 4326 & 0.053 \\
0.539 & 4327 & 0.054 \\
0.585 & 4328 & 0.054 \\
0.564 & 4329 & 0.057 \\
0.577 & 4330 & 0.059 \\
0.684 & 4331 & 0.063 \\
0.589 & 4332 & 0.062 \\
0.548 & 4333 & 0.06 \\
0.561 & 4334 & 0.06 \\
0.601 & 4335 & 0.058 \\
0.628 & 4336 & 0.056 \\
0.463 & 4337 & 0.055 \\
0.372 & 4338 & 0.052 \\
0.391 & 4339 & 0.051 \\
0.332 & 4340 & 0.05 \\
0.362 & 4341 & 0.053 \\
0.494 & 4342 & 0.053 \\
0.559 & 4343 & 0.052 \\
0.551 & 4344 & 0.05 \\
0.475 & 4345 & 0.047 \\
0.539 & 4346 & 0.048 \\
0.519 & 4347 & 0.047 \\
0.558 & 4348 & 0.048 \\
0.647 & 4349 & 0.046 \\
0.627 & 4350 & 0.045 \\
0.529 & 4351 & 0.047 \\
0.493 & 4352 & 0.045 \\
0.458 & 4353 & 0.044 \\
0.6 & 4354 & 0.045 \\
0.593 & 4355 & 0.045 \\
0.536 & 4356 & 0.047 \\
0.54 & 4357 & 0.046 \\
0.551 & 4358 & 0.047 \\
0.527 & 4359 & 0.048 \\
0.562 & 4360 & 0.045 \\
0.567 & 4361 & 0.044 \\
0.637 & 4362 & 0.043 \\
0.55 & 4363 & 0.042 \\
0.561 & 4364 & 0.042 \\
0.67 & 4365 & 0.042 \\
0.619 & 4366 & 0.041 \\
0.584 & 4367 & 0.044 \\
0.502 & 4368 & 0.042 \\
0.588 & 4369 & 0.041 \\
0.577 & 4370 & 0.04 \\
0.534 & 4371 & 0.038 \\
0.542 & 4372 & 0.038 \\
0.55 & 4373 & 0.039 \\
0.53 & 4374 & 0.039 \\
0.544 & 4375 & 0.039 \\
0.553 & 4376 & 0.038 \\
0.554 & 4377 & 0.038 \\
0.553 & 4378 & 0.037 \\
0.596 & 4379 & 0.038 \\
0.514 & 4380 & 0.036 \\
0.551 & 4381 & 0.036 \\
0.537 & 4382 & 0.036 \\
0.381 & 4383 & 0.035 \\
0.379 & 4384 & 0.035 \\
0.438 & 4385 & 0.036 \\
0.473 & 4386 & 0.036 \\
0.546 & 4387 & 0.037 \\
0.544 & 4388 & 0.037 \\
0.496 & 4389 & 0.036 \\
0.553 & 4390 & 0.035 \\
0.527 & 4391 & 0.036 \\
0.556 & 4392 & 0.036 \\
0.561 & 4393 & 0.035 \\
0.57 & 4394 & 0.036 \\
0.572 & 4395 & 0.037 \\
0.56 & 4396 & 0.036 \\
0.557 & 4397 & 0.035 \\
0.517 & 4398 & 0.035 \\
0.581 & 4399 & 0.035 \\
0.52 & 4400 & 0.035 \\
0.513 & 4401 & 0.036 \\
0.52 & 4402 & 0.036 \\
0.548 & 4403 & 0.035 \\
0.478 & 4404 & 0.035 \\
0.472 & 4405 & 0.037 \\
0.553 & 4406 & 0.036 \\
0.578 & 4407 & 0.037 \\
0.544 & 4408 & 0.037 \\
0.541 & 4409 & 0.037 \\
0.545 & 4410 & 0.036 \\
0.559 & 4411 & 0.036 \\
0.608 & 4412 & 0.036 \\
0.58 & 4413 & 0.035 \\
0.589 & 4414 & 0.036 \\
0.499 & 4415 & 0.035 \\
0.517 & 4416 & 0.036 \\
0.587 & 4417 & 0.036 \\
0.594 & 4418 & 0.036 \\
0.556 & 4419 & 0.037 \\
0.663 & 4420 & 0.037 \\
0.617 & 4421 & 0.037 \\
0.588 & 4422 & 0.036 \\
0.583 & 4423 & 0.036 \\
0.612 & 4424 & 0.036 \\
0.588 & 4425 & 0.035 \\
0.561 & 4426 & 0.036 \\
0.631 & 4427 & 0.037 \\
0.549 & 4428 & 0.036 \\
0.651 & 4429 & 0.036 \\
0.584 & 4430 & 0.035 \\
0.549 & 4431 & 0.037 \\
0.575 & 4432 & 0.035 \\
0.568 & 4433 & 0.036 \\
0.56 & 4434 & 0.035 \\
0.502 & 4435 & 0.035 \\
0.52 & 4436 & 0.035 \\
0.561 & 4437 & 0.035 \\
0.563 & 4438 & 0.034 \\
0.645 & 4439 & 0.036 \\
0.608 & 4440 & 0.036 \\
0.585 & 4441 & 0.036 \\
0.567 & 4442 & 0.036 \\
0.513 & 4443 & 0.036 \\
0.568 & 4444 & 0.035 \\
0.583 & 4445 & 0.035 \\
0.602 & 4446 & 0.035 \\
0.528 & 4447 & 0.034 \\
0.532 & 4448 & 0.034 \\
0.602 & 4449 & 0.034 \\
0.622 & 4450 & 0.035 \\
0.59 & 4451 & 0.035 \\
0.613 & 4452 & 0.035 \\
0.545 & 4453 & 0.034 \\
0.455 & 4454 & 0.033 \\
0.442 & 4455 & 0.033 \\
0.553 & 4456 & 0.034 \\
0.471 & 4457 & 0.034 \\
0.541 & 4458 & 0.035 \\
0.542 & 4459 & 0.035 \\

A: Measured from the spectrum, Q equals -4.4 AA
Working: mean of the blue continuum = 0.451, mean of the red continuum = 0.546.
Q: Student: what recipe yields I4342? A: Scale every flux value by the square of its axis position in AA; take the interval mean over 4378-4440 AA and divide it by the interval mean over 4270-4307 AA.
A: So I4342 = 1.2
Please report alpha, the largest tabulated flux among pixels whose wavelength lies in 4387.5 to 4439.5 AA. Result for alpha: 0.663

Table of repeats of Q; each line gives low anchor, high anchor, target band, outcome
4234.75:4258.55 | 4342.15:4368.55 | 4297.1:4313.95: 4.30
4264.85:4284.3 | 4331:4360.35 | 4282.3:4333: 5.39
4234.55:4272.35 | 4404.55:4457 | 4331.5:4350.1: 1.01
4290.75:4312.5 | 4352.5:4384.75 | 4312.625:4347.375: -2.37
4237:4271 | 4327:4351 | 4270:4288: 0.78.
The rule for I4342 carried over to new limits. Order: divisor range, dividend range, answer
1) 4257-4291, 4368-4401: 1.09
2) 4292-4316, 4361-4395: 1.30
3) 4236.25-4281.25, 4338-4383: 1.09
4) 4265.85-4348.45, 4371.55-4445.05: 1.19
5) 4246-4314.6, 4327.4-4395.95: 1.16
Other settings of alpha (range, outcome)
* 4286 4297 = 0.567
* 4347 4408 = 0.67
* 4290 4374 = 0.684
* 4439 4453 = 0.645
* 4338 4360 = 0.647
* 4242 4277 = 0.614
